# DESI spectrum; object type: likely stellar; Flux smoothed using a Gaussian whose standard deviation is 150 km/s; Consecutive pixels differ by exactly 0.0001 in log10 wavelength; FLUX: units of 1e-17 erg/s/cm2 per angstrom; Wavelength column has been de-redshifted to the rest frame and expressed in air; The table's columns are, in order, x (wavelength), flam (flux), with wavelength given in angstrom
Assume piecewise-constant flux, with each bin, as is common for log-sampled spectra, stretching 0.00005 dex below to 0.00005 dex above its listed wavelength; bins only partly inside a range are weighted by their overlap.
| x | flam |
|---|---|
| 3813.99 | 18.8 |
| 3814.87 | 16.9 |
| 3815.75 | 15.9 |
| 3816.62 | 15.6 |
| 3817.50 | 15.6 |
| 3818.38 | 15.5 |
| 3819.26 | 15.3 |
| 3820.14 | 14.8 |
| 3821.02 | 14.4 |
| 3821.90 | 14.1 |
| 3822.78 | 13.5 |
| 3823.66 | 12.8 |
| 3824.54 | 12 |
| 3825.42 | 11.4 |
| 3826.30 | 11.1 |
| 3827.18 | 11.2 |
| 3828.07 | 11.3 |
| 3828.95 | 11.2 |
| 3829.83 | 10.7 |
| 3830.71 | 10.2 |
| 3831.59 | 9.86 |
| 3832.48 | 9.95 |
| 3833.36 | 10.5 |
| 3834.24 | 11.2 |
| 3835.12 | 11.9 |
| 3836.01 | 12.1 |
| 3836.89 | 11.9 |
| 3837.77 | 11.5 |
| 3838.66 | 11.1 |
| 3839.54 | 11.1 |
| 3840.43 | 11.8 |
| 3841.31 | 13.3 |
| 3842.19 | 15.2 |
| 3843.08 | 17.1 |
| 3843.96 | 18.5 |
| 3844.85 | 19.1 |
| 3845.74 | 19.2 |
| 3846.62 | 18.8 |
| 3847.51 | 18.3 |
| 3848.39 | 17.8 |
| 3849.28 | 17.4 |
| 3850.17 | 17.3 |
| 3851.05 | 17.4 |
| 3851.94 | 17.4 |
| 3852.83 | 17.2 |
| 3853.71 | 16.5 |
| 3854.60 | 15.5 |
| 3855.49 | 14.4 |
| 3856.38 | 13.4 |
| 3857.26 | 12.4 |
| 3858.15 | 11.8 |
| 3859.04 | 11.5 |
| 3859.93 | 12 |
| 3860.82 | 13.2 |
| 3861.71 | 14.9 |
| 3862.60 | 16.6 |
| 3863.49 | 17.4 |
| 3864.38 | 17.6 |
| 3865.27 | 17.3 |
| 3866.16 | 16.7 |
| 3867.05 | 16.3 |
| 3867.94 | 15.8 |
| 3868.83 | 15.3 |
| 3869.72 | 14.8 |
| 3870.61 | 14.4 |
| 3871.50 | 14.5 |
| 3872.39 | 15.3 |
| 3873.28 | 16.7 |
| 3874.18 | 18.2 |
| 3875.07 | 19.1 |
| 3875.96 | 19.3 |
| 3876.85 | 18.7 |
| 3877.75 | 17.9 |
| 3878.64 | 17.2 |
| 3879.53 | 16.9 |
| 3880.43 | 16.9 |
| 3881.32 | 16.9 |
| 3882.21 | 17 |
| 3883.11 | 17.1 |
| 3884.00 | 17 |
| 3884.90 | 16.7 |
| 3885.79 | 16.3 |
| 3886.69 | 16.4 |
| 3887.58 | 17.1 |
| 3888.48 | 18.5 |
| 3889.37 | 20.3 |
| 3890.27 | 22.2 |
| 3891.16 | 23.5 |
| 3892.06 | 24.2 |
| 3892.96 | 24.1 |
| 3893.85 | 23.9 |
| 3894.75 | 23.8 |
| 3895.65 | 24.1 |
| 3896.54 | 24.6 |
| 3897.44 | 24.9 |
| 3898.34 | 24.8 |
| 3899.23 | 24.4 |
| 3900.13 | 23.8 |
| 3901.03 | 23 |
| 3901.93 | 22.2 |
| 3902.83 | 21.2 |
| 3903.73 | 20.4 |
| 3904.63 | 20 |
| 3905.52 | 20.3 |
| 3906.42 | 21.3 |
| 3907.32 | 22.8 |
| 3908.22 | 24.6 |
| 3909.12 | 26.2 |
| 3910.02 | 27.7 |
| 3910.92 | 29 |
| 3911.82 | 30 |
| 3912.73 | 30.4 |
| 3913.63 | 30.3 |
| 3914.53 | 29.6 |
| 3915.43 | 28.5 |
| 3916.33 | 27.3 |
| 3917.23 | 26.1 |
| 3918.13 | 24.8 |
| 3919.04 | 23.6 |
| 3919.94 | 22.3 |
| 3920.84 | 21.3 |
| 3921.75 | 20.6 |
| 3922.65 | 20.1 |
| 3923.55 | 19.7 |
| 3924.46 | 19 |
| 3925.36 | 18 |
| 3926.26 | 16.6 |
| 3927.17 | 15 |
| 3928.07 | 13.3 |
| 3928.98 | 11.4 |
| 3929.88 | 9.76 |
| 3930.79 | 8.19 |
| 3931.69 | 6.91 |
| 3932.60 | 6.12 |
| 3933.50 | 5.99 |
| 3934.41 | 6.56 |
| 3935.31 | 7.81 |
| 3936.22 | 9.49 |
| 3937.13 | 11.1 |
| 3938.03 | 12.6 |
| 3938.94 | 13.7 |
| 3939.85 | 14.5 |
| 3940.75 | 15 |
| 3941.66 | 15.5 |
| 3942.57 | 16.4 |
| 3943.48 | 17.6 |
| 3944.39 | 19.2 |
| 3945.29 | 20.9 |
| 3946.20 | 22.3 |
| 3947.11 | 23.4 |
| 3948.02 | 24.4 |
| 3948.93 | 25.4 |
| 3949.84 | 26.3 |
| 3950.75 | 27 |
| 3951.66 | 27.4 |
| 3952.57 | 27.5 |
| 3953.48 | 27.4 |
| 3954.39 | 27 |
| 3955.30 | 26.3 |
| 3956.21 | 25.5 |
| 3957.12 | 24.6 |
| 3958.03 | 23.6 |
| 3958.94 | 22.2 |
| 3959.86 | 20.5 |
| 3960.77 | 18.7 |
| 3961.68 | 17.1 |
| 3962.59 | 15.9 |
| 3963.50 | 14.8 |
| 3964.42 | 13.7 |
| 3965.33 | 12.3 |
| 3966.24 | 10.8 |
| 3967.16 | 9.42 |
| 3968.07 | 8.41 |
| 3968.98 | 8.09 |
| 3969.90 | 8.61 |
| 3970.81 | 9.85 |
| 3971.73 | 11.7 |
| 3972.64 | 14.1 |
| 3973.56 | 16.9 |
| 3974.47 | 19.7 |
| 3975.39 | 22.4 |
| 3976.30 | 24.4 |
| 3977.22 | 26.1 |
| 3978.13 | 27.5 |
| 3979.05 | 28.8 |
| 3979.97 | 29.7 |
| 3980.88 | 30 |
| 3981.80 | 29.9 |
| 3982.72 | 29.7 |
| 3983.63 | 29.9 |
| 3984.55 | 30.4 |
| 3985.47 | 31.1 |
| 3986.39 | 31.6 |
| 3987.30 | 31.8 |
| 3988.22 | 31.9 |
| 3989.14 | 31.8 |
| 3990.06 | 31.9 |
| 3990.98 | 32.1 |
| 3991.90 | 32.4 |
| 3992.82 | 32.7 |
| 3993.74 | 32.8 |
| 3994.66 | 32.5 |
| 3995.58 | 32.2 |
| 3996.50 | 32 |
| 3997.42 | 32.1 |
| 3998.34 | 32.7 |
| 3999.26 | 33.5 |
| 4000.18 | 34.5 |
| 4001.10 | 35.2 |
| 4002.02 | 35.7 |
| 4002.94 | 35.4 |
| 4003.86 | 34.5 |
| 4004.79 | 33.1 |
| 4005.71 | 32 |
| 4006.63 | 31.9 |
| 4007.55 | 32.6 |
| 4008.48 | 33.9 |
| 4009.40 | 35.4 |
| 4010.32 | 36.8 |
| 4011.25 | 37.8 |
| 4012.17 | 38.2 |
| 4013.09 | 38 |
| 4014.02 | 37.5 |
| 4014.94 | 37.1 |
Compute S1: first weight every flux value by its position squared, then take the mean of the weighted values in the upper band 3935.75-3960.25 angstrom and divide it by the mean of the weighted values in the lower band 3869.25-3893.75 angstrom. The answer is 1.2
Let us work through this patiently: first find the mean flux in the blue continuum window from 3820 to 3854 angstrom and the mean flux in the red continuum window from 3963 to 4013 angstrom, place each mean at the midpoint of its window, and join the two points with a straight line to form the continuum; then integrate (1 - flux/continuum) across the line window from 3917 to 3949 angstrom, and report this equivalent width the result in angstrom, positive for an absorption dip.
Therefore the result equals 9.0 angstrom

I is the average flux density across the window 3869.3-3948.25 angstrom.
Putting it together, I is 19.2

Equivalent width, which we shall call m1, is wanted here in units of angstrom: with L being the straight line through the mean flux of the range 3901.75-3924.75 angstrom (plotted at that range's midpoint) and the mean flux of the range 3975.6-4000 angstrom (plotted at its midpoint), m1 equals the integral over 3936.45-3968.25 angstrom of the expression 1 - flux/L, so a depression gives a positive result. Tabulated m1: 9.5 angstrom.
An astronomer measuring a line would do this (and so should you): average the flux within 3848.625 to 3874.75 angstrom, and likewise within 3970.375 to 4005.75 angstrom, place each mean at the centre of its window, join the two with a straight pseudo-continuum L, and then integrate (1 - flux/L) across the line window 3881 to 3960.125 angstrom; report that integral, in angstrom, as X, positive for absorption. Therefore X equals 3.7 angstrom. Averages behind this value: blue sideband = 15.5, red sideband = 29.1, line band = 20.5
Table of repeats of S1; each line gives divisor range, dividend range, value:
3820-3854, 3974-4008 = 2.42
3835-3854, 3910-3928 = 1.58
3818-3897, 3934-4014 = 1.66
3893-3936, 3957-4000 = 1.21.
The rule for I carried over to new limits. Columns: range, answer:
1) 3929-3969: 17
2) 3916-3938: 15.3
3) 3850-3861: 14.6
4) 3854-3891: 16.3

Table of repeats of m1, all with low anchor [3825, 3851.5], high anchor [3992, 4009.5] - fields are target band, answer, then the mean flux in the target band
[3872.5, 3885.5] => 0.77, 17.5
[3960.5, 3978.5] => 8.64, 15.4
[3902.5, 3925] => -1.49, 24.3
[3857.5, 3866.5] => 0.95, 14.8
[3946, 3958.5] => 0.83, 25.6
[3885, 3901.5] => -1.41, 22.1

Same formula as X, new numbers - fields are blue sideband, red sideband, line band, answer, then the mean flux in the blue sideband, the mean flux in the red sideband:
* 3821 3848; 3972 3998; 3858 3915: -4.0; 13.1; 28.8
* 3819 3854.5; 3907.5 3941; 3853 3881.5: -0.4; 13.9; 18.5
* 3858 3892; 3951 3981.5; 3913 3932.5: -1.2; 16.8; 19.8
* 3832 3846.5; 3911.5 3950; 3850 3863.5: -0.3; 13.6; 18.2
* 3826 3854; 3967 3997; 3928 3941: 7.0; 14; 25.4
